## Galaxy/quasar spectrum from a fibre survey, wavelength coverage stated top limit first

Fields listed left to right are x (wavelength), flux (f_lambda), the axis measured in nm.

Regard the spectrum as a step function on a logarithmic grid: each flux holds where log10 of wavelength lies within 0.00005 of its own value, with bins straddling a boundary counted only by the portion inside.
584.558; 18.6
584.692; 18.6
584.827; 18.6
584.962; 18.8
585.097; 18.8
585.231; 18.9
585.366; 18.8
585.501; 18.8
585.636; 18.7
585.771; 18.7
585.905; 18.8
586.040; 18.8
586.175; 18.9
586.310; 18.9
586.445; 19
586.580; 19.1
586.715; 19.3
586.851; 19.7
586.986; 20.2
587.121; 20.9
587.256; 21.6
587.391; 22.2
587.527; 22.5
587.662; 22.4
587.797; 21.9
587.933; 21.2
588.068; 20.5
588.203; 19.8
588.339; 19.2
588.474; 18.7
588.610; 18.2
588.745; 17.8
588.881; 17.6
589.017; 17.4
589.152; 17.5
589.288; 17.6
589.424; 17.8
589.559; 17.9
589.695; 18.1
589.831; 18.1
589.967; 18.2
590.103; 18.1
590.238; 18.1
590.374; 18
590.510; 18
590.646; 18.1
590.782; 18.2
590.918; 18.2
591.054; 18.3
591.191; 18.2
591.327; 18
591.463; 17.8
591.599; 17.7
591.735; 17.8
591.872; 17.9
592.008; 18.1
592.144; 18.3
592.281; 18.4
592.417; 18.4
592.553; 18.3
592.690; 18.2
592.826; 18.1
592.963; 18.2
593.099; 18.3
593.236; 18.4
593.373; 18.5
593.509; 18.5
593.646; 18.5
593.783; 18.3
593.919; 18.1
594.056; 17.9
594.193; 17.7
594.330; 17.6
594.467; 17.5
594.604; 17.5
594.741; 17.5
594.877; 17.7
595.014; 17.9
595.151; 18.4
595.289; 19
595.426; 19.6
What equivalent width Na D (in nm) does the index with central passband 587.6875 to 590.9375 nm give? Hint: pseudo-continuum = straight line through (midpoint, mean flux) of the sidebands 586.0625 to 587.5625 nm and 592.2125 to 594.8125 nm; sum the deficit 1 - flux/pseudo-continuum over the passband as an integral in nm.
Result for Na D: 0.14 nm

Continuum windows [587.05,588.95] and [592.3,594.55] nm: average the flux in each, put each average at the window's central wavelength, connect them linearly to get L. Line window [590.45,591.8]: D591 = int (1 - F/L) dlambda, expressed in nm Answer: 0.07 nm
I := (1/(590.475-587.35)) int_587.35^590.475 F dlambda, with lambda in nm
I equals 19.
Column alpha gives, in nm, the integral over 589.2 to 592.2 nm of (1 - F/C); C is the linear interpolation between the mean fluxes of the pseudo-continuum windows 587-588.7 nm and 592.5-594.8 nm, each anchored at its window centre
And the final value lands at 0.21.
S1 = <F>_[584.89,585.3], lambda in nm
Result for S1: 18.8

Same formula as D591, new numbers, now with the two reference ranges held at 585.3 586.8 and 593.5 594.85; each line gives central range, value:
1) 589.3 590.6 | 0.028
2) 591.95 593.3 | -0.015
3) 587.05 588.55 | -0.184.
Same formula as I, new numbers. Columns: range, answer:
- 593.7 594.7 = 17.8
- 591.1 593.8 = 18.2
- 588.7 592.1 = 17.9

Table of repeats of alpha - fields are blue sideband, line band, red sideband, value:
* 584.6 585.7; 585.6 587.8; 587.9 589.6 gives -0.17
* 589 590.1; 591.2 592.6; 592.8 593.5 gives 0.01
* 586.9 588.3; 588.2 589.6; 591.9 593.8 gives 0.17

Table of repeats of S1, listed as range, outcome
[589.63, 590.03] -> 18.1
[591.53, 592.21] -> 18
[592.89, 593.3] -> 18.3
